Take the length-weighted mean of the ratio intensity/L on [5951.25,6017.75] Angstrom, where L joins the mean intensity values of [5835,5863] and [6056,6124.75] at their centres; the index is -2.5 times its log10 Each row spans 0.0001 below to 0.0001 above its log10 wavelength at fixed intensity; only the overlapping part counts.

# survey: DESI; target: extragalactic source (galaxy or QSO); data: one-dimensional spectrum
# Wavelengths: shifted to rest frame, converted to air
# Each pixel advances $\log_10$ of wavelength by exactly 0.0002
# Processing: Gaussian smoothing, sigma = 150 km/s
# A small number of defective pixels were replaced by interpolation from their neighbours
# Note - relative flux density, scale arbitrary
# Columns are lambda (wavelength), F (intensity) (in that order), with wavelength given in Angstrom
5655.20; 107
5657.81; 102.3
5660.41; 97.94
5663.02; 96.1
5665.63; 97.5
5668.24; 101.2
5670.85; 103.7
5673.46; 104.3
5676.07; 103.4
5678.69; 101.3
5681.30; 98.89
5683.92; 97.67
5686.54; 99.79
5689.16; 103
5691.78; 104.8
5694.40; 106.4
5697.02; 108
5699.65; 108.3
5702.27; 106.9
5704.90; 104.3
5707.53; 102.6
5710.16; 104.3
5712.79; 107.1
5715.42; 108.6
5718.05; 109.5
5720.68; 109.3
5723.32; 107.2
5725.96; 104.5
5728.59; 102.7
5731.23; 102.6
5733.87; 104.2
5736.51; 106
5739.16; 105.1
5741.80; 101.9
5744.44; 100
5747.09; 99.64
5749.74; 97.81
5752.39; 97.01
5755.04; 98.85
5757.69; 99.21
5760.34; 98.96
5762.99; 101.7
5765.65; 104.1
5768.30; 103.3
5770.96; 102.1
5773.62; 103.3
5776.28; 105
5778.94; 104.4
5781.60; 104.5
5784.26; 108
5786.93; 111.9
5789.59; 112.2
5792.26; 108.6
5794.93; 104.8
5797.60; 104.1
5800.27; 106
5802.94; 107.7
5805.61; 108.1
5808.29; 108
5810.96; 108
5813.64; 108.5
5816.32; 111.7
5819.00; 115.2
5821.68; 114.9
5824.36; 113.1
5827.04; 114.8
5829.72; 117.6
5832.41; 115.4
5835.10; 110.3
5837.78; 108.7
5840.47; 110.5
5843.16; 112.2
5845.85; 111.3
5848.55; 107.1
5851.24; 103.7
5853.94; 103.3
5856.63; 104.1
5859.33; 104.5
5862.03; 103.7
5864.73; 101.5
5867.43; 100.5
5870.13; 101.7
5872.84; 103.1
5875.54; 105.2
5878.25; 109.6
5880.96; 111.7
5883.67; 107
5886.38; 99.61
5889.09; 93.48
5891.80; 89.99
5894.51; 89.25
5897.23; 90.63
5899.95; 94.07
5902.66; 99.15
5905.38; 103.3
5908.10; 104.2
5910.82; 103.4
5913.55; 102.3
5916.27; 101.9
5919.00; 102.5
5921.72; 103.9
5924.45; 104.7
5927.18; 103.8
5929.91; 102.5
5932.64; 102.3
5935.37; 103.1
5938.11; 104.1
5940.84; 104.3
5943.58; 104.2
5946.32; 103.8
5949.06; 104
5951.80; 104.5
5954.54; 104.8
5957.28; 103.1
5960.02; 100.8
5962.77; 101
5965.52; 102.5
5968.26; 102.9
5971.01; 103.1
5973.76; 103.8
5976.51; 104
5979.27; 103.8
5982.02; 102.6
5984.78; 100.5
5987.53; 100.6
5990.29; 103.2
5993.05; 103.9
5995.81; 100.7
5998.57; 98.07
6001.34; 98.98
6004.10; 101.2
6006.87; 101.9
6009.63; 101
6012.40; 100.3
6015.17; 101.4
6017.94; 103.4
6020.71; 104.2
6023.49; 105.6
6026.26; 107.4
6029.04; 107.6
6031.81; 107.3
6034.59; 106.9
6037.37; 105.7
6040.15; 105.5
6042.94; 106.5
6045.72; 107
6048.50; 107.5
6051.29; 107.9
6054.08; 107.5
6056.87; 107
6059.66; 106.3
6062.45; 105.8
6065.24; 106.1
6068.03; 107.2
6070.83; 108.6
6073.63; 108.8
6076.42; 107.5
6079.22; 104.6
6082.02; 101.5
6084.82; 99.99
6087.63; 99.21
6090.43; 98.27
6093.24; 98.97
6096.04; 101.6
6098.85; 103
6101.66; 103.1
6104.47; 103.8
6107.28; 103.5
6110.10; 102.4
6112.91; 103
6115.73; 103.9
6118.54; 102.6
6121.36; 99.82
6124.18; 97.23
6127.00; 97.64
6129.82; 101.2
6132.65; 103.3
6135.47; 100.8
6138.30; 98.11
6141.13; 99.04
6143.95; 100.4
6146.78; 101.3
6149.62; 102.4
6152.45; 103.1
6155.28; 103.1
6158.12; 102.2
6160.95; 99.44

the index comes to 0.03 mag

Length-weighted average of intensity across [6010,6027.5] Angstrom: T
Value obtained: 104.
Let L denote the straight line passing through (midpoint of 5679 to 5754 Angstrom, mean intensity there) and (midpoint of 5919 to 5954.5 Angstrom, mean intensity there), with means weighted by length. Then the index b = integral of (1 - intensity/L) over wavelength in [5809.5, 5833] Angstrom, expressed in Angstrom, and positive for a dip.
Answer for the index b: -2.1 Angstrom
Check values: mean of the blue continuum 104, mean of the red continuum 104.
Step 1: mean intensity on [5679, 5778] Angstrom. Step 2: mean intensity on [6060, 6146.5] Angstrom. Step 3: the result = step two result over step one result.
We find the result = 1.0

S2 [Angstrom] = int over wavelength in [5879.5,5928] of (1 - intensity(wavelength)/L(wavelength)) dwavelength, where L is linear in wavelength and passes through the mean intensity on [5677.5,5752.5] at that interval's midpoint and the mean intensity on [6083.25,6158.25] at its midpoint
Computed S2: 1.1 Angstrom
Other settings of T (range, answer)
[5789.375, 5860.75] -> 109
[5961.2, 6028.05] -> 102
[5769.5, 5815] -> 107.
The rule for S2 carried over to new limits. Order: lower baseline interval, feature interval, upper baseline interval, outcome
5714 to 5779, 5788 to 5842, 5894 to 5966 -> -4.10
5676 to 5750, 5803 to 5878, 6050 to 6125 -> -3.20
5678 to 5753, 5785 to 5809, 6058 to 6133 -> -0.99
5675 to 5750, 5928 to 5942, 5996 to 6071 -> 0.18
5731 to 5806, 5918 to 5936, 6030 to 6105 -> 0.20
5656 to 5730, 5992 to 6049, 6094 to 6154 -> -1.04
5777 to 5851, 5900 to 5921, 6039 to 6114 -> 1.15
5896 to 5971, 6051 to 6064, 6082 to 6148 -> -0.69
